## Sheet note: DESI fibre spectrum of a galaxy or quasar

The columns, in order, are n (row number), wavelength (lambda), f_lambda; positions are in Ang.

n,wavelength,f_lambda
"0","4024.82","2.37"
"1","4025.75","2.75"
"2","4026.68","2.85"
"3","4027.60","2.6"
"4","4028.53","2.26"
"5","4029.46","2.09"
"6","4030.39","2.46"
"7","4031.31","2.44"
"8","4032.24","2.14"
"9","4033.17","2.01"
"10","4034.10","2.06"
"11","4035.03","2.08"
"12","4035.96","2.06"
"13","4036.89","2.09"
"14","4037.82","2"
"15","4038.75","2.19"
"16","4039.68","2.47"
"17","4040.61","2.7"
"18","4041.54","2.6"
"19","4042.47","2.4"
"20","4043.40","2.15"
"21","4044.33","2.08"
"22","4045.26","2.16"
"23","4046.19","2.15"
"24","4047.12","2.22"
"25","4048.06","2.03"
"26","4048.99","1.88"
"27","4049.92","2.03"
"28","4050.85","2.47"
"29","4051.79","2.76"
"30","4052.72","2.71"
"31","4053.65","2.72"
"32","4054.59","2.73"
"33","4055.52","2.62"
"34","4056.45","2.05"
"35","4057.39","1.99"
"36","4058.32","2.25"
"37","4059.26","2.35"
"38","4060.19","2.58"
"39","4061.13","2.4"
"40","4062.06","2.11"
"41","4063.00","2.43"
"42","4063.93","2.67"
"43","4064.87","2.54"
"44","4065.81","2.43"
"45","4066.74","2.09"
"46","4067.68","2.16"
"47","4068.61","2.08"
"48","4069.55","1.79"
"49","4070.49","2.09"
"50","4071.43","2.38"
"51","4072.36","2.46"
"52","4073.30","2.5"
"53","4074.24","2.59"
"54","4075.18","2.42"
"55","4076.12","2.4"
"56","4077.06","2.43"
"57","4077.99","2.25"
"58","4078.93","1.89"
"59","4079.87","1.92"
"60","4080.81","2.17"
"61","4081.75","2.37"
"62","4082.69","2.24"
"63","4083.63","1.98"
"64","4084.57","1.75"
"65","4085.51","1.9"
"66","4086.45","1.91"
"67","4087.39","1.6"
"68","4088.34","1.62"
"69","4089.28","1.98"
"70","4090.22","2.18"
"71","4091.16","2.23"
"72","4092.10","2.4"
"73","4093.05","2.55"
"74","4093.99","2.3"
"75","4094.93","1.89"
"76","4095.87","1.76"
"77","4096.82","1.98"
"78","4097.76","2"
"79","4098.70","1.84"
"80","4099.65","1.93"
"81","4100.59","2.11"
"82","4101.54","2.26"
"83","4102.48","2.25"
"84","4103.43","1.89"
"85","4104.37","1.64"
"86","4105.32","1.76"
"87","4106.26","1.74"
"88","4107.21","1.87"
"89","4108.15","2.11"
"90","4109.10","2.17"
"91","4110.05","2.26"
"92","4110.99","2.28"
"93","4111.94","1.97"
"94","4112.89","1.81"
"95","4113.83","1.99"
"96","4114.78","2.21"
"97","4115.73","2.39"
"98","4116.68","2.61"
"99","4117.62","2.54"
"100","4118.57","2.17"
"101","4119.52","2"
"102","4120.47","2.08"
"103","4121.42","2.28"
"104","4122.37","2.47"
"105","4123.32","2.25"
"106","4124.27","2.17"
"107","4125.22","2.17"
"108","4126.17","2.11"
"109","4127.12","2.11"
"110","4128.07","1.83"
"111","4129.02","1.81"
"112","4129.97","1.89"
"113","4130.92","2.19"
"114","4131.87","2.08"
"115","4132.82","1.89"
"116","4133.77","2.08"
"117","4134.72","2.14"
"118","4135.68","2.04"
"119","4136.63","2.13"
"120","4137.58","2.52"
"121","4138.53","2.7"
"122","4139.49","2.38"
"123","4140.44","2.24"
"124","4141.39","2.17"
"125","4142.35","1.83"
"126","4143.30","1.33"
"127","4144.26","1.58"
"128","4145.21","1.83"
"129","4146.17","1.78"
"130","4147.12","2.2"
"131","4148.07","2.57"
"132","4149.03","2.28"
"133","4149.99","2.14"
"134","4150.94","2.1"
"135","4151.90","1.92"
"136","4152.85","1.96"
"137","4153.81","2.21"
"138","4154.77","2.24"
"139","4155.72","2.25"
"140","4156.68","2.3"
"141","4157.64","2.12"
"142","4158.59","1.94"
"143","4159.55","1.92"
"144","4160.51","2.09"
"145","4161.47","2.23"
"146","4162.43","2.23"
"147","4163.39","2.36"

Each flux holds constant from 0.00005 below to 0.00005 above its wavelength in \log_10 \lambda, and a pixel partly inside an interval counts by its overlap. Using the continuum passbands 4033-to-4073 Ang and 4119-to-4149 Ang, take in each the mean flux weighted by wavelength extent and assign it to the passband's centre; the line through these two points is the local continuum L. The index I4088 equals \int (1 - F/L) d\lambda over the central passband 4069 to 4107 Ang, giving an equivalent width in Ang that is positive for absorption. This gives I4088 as 2.1 Ang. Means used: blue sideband 2.29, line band 2.08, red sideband 2.09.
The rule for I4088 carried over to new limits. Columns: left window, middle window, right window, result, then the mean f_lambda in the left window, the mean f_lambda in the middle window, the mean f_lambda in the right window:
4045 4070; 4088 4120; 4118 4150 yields 1.50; 2.31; 2.08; 2.1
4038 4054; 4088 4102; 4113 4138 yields 0.94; 2.33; 2.07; 2.15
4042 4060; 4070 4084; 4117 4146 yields -0.21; 2.31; 2.27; 2.1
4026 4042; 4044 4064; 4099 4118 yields -0.76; 2.31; 2.33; 2.09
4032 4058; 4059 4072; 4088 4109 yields -0.71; 2.27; 2.29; 2.02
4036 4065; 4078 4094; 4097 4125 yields 1.03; 2.33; 2.06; 2.1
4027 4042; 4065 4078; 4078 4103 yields -1.10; 2.27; 2.3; 2.04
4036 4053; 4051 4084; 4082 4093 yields -3.08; 2.27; 2.33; 2.01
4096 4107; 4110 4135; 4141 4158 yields -1.96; 1.94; 2.14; 2.04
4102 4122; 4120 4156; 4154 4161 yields 0.19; 2.1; 2.1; 2.13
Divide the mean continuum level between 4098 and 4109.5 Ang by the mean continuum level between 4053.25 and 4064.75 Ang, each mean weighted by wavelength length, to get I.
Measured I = 0.81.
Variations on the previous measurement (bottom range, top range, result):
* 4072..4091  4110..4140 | 1.02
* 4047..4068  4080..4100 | 0.86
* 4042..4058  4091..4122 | 0.91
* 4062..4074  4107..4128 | 0.95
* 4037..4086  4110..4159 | 0.93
